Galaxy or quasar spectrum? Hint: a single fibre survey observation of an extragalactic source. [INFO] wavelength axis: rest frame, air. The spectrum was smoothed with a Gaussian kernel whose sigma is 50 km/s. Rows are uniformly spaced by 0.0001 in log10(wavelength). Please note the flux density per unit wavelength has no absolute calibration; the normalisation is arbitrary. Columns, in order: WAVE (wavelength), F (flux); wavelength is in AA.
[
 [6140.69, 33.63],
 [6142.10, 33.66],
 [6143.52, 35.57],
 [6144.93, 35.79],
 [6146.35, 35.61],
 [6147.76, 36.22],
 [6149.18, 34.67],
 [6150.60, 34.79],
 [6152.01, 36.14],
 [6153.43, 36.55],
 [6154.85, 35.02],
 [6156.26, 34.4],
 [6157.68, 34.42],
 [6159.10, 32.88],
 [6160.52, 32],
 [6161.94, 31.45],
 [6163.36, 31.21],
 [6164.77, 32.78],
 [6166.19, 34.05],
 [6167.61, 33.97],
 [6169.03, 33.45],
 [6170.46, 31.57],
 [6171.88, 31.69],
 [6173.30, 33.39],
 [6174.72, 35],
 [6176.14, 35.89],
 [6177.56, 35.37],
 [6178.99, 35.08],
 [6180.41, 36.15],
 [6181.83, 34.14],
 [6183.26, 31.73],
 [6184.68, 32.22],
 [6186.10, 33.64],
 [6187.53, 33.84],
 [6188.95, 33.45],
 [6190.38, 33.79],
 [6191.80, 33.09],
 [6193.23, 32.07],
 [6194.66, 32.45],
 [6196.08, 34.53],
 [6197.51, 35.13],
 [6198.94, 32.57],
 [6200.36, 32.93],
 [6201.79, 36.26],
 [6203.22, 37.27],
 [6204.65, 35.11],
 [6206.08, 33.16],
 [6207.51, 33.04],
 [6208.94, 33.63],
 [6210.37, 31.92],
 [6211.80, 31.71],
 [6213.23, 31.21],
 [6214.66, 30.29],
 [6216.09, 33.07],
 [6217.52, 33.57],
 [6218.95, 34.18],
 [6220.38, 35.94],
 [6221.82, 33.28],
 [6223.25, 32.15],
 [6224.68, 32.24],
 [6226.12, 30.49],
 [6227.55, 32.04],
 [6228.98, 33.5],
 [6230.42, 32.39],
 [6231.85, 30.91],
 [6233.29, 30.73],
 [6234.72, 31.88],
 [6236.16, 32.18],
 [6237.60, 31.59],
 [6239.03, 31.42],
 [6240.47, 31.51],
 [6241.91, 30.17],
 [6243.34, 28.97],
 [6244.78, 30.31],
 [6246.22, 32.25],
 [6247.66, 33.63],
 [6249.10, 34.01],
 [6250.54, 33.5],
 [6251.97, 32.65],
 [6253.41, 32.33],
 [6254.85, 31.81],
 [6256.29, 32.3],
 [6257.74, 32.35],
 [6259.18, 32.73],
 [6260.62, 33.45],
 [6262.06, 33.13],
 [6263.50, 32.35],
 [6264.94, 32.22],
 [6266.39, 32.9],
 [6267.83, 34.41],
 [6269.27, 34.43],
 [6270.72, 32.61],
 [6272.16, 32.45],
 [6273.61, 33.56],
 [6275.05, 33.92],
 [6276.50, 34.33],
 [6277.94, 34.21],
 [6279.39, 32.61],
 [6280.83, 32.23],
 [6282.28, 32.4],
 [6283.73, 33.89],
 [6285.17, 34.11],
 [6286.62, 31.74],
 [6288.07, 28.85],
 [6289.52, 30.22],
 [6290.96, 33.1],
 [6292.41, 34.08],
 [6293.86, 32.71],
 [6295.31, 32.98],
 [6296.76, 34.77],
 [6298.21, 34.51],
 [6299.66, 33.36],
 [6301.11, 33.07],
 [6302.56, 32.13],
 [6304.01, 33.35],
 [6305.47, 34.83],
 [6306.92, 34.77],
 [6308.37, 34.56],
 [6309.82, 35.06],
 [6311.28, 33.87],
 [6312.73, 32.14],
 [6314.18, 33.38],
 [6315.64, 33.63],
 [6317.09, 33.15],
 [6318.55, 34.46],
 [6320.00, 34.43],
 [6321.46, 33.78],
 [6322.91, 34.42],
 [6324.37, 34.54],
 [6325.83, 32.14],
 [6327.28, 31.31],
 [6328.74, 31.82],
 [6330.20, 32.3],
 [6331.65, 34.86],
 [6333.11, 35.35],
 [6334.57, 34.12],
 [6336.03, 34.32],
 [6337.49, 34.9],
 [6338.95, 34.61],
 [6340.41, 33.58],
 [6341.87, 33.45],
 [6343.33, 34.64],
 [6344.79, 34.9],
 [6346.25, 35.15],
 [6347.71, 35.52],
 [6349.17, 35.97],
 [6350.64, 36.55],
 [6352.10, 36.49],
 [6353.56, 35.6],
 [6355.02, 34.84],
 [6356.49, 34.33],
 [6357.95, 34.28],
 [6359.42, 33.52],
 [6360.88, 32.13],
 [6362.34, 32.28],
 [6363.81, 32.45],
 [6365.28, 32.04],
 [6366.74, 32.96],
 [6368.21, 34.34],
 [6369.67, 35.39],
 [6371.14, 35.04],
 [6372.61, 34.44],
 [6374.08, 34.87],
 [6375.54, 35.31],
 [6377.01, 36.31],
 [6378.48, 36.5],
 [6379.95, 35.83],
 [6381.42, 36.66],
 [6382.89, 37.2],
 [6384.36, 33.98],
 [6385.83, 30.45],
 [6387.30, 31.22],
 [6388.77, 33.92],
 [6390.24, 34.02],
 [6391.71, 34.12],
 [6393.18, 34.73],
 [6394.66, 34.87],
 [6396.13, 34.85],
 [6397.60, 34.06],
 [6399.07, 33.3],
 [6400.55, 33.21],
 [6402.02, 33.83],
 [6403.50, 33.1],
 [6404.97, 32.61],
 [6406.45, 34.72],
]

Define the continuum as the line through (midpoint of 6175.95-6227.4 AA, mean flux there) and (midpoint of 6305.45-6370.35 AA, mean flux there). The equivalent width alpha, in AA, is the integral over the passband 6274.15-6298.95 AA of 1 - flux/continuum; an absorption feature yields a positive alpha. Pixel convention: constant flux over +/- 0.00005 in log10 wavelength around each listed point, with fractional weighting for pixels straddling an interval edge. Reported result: 0.63 AA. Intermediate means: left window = 33.5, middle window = 33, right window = 34.1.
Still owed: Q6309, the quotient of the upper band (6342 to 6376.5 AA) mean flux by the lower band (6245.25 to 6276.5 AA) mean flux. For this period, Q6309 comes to 1.04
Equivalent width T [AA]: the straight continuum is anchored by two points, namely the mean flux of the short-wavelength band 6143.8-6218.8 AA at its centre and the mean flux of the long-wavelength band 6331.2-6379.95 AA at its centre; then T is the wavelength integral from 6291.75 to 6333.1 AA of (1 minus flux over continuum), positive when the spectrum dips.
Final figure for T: 0.93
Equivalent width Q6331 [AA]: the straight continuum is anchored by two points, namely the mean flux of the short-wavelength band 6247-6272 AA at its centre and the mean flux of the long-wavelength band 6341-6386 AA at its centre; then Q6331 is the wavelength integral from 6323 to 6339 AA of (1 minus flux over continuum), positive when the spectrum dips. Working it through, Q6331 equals 0.2 AA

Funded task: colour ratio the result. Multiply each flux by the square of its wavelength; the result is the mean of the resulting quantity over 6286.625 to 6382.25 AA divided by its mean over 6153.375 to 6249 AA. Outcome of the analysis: 1.08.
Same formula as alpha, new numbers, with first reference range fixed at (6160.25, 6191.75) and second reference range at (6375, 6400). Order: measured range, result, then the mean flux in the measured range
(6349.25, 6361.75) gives -0.1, 34.8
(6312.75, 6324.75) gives 0.1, 33.8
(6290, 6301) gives 0.2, 33.6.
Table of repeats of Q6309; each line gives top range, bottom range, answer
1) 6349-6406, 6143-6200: 1.01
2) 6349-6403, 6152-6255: 1.04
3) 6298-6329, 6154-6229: 1.01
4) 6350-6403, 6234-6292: 1.06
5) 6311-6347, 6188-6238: 1.03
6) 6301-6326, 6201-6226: 1.01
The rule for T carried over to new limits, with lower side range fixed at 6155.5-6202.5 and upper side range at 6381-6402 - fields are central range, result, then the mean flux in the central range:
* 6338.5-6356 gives -0.62 AA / 35.1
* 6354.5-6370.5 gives 0.21 AA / 33.5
